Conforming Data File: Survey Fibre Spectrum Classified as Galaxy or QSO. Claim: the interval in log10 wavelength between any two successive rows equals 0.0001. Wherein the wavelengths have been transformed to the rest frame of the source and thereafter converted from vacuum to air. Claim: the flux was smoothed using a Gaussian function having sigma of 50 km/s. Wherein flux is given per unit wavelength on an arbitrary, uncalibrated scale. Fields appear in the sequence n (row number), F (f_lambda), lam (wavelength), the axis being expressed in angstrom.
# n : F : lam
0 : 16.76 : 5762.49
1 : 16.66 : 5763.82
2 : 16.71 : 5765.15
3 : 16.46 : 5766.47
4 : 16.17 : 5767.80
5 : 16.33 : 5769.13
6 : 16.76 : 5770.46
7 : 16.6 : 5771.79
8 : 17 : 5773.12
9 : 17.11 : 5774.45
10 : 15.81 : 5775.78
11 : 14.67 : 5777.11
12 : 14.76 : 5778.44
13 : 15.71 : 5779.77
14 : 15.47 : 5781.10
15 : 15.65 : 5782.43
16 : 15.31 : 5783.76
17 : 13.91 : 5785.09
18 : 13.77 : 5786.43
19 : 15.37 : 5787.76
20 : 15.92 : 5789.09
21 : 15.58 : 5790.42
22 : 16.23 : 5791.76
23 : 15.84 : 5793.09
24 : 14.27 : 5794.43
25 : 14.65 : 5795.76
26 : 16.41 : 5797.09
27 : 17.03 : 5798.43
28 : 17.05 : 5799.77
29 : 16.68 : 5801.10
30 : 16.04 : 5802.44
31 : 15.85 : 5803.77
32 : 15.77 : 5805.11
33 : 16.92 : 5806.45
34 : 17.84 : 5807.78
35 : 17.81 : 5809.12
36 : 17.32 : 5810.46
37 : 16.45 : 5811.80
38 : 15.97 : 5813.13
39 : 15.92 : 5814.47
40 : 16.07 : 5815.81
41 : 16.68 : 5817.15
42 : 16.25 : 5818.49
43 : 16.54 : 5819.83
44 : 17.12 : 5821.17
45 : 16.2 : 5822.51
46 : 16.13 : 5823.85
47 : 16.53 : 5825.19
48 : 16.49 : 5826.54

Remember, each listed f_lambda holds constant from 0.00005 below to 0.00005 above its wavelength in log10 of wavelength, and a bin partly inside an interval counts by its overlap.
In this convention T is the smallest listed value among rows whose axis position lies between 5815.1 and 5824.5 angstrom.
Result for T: 16.07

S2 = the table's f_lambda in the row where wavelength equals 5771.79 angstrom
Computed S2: 16.6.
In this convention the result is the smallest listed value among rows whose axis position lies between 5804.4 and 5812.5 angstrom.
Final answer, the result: 15.77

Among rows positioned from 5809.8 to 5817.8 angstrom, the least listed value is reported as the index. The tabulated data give 15.92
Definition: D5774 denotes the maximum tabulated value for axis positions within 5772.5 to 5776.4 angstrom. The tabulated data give 17.11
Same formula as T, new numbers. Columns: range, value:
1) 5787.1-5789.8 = 15.37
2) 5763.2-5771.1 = 16.17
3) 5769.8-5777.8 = 14.67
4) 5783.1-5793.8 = 13.77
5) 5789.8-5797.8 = 14.27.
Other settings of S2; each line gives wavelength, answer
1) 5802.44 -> 16.04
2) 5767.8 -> 16.17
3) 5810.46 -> 17.32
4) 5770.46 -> 16.76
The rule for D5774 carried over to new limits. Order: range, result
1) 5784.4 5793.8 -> 16.23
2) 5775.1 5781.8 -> 15.81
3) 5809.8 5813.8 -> 17.32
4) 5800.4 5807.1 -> 16.92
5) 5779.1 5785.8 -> 15.71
